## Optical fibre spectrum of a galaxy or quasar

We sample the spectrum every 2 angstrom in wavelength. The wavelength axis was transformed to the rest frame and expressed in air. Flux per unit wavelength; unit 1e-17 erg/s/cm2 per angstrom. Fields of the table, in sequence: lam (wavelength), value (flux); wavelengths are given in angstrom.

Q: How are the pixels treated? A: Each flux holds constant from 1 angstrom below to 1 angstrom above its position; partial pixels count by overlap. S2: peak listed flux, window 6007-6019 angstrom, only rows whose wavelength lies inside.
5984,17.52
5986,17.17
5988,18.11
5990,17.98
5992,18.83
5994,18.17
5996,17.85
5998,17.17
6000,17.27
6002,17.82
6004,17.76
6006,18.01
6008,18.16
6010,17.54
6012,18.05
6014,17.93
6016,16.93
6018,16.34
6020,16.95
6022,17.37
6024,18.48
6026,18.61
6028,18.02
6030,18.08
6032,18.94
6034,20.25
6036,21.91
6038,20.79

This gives 18.16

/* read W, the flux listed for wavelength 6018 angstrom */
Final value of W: 16.34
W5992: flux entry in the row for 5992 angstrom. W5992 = 18.83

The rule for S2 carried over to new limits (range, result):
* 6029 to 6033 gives 18.94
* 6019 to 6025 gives 18.48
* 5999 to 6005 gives 17.82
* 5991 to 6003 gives 18.83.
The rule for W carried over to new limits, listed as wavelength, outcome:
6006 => 18.01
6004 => 17.76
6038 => 20.79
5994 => 18.17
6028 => 18.02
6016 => 16.93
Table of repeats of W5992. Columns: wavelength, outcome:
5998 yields 17.17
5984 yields 17.52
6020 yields 16.95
